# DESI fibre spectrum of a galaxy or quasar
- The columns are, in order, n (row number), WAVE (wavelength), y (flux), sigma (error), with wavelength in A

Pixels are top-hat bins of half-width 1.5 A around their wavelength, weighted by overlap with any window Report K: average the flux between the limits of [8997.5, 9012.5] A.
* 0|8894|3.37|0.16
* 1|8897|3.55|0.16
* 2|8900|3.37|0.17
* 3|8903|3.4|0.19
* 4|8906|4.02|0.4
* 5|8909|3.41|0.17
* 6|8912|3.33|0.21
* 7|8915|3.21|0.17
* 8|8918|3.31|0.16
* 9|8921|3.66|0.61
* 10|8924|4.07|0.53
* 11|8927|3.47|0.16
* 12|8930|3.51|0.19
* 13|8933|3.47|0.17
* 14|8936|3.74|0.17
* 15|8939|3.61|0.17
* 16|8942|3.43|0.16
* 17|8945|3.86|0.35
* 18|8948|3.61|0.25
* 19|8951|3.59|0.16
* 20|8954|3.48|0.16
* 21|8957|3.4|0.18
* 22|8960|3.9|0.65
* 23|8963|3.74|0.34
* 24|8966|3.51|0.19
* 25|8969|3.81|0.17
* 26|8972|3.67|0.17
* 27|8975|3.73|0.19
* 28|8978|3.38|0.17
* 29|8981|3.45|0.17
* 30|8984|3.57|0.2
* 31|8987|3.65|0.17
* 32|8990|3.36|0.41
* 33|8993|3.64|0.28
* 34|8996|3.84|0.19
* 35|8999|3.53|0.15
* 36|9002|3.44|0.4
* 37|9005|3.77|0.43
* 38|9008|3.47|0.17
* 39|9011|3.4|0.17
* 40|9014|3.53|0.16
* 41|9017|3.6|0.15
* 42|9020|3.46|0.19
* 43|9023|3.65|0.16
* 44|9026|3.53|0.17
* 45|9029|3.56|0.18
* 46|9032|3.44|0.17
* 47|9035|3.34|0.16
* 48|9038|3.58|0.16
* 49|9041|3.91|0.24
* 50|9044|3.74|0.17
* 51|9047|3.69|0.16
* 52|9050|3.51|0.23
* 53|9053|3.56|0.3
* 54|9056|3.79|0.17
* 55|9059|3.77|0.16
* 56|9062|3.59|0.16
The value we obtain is 3.52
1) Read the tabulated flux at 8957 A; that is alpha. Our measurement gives 3.4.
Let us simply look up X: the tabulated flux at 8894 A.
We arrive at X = 3.37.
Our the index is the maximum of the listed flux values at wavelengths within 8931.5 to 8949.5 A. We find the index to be 3.86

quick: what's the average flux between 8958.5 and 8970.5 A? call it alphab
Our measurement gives 3.74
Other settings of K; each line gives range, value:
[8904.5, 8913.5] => 3.59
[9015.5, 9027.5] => 3.56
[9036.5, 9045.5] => 3.74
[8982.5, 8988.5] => 3.61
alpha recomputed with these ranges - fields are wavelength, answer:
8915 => 3.21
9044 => 3.74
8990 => 3.36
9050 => 3.51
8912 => 3.33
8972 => 3.67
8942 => 3.43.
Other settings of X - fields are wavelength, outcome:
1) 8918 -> 3.31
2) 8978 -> 3.38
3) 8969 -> 3.81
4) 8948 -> 3.61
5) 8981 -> 3.45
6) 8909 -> 3.41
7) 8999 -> 3.53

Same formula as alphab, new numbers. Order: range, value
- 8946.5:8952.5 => 3.6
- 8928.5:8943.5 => 3.55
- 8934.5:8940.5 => 3.68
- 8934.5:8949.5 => 3.65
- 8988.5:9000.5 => 3.59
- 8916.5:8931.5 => 3.6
